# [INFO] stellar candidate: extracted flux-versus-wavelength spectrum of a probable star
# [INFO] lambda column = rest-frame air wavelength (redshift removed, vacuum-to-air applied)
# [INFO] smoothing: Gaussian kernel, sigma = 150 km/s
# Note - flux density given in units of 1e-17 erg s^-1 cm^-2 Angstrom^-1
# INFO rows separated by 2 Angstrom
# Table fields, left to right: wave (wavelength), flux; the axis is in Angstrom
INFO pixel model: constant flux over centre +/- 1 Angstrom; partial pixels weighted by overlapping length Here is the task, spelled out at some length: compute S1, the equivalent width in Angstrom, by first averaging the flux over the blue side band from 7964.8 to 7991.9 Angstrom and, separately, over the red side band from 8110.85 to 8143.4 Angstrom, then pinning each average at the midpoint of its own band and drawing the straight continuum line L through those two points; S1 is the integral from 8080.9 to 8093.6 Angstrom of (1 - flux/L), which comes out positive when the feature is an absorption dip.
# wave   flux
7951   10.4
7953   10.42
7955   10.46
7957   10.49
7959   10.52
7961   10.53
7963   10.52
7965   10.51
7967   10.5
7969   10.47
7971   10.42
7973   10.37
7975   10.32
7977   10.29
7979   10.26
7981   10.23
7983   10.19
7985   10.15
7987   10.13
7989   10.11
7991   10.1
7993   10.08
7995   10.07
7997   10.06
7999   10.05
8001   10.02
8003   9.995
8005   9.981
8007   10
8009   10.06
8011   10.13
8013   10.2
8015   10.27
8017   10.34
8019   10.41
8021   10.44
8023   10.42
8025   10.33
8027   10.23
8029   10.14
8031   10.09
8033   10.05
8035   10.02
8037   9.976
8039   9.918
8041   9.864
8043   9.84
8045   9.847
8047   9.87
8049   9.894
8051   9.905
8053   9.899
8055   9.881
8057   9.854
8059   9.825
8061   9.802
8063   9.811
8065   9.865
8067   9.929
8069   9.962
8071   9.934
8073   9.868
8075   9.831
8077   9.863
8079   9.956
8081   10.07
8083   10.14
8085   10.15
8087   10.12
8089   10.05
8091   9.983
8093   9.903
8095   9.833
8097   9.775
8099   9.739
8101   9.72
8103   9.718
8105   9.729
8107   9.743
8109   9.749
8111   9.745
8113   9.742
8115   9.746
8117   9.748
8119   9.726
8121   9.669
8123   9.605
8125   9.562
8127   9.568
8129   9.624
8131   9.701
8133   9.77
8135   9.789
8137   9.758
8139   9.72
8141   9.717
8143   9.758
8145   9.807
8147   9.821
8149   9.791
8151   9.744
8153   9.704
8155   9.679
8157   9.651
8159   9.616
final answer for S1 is -0.3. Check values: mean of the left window 10.3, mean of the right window 9.7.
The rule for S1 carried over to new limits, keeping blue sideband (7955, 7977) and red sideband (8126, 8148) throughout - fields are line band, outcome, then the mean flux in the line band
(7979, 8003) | 0.6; 10.1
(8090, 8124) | 0.3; 9.76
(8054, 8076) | 0.4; 9.87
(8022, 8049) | 0.3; 10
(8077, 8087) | -0.1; 10.1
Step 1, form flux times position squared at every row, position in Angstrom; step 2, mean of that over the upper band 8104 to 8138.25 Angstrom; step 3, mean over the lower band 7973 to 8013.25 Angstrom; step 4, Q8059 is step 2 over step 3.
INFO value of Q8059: 0.99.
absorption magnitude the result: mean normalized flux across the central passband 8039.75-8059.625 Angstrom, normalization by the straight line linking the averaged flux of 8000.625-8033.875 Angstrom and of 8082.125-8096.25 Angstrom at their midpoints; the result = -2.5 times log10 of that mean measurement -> 0.03 mag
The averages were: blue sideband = 10.2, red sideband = 10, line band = 9.87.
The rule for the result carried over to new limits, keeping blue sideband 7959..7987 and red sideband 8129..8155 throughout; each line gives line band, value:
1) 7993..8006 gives 0.025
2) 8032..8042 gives 0.018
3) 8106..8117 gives 0.013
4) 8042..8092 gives 0.010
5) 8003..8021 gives 0.005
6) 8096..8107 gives 0.018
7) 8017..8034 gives -0.010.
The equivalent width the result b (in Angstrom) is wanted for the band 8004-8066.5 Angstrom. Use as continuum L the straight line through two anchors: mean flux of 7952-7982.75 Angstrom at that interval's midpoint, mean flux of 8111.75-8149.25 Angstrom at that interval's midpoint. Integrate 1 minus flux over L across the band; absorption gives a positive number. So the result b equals 0.5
